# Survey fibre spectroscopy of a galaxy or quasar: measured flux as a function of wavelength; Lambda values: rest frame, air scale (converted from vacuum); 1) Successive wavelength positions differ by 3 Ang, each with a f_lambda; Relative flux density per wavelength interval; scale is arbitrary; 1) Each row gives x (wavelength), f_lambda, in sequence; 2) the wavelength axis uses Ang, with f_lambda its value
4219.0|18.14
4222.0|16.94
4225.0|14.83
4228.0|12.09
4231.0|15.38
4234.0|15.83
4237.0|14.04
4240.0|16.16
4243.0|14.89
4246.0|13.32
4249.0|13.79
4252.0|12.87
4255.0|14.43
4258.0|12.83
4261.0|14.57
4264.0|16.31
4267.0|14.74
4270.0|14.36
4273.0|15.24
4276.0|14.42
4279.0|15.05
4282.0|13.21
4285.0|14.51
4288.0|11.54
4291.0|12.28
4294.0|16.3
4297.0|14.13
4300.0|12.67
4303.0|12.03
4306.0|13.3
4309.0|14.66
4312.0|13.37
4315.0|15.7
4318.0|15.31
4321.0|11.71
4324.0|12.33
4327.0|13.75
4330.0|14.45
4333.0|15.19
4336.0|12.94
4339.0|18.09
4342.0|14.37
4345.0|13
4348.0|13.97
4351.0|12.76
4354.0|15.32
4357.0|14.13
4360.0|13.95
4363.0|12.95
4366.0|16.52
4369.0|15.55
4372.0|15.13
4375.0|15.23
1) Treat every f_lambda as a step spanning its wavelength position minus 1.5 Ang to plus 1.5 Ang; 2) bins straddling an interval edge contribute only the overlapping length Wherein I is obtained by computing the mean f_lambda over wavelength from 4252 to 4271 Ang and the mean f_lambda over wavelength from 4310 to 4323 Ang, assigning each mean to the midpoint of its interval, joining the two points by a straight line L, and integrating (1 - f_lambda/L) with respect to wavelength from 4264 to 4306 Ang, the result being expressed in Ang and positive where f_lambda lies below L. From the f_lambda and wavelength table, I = 0.84 Ang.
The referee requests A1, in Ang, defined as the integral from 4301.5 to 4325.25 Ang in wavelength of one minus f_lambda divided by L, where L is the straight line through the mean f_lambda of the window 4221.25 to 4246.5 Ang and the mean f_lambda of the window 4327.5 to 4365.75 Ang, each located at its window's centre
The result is 1.5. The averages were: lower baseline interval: 14.8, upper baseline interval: 14.3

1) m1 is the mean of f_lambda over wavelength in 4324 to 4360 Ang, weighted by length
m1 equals 14.3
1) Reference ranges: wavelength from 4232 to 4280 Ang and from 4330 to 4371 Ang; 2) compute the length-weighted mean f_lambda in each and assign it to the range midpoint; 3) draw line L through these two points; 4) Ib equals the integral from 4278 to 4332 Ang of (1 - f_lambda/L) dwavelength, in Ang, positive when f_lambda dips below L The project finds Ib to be 3.2 Ang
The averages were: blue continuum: 14.6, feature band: 13.7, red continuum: 14.5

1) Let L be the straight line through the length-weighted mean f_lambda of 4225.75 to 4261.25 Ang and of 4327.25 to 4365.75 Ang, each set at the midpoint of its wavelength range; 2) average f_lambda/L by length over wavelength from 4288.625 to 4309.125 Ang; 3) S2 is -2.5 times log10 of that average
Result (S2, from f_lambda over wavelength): 0.06 mag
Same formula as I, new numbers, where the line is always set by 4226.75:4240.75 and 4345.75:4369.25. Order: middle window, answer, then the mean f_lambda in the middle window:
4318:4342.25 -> 0.35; 14.2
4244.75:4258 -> 0.99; 13.5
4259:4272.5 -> -0.34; 14.9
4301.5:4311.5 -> 0.77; 13.3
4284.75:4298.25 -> 0.76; 13.7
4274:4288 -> 0.47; 14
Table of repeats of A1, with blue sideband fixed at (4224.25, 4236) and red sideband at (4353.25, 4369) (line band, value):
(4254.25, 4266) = 0.0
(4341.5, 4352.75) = 0.9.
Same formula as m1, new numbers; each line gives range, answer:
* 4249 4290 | 14.1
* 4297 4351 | 13.9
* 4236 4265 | 14.3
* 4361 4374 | 15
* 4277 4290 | 13.6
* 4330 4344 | 15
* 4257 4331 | 14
